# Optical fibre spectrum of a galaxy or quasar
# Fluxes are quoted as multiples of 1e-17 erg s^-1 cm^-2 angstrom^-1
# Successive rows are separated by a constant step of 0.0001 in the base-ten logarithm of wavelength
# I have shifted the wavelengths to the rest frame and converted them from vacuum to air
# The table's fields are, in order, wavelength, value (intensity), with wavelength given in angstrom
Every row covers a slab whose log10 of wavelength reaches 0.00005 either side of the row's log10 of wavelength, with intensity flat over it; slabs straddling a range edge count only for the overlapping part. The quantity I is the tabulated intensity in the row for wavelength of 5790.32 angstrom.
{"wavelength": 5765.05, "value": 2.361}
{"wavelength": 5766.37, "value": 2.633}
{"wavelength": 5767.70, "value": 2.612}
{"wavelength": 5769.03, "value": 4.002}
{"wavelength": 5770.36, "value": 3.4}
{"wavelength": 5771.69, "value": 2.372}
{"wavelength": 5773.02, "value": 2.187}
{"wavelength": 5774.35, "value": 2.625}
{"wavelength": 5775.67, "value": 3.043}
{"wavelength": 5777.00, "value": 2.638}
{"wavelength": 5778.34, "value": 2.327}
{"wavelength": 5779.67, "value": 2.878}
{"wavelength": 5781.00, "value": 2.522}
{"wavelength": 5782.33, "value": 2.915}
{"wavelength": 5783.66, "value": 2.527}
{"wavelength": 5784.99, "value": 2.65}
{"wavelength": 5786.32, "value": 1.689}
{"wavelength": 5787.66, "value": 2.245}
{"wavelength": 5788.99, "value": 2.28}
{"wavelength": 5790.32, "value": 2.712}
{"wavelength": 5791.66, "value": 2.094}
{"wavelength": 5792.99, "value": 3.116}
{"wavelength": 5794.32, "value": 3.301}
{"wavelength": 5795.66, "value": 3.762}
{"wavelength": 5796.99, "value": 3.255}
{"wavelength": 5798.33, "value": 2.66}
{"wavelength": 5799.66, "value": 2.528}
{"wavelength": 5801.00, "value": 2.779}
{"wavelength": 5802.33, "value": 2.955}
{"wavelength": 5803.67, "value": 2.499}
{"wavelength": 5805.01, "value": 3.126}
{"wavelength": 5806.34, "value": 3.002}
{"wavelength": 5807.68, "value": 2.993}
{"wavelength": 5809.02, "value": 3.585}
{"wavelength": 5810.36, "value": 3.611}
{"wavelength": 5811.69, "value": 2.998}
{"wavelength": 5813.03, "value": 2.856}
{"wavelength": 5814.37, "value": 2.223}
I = 2.712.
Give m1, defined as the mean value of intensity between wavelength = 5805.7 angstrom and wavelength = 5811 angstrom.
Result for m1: 3.29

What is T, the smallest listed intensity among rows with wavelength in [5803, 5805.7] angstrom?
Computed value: 2.499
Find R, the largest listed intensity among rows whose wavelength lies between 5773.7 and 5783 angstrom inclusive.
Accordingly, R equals 3.043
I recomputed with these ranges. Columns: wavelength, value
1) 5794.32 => 3.301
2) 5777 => 2.638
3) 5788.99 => 2.28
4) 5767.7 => 2.612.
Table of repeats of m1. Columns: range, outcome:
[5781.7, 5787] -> 2.44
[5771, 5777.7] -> 2.57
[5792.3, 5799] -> 3.22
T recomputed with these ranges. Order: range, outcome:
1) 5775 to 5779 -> 2.327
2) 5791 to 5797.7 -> 2.094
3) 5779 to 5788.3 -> 1.689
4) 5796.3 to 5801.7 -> 2.528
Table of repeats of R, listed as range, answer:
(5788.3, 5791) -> 2.712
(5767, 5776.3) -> 4.002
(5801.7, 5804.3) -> 2.955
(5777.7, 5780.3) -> 2.878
